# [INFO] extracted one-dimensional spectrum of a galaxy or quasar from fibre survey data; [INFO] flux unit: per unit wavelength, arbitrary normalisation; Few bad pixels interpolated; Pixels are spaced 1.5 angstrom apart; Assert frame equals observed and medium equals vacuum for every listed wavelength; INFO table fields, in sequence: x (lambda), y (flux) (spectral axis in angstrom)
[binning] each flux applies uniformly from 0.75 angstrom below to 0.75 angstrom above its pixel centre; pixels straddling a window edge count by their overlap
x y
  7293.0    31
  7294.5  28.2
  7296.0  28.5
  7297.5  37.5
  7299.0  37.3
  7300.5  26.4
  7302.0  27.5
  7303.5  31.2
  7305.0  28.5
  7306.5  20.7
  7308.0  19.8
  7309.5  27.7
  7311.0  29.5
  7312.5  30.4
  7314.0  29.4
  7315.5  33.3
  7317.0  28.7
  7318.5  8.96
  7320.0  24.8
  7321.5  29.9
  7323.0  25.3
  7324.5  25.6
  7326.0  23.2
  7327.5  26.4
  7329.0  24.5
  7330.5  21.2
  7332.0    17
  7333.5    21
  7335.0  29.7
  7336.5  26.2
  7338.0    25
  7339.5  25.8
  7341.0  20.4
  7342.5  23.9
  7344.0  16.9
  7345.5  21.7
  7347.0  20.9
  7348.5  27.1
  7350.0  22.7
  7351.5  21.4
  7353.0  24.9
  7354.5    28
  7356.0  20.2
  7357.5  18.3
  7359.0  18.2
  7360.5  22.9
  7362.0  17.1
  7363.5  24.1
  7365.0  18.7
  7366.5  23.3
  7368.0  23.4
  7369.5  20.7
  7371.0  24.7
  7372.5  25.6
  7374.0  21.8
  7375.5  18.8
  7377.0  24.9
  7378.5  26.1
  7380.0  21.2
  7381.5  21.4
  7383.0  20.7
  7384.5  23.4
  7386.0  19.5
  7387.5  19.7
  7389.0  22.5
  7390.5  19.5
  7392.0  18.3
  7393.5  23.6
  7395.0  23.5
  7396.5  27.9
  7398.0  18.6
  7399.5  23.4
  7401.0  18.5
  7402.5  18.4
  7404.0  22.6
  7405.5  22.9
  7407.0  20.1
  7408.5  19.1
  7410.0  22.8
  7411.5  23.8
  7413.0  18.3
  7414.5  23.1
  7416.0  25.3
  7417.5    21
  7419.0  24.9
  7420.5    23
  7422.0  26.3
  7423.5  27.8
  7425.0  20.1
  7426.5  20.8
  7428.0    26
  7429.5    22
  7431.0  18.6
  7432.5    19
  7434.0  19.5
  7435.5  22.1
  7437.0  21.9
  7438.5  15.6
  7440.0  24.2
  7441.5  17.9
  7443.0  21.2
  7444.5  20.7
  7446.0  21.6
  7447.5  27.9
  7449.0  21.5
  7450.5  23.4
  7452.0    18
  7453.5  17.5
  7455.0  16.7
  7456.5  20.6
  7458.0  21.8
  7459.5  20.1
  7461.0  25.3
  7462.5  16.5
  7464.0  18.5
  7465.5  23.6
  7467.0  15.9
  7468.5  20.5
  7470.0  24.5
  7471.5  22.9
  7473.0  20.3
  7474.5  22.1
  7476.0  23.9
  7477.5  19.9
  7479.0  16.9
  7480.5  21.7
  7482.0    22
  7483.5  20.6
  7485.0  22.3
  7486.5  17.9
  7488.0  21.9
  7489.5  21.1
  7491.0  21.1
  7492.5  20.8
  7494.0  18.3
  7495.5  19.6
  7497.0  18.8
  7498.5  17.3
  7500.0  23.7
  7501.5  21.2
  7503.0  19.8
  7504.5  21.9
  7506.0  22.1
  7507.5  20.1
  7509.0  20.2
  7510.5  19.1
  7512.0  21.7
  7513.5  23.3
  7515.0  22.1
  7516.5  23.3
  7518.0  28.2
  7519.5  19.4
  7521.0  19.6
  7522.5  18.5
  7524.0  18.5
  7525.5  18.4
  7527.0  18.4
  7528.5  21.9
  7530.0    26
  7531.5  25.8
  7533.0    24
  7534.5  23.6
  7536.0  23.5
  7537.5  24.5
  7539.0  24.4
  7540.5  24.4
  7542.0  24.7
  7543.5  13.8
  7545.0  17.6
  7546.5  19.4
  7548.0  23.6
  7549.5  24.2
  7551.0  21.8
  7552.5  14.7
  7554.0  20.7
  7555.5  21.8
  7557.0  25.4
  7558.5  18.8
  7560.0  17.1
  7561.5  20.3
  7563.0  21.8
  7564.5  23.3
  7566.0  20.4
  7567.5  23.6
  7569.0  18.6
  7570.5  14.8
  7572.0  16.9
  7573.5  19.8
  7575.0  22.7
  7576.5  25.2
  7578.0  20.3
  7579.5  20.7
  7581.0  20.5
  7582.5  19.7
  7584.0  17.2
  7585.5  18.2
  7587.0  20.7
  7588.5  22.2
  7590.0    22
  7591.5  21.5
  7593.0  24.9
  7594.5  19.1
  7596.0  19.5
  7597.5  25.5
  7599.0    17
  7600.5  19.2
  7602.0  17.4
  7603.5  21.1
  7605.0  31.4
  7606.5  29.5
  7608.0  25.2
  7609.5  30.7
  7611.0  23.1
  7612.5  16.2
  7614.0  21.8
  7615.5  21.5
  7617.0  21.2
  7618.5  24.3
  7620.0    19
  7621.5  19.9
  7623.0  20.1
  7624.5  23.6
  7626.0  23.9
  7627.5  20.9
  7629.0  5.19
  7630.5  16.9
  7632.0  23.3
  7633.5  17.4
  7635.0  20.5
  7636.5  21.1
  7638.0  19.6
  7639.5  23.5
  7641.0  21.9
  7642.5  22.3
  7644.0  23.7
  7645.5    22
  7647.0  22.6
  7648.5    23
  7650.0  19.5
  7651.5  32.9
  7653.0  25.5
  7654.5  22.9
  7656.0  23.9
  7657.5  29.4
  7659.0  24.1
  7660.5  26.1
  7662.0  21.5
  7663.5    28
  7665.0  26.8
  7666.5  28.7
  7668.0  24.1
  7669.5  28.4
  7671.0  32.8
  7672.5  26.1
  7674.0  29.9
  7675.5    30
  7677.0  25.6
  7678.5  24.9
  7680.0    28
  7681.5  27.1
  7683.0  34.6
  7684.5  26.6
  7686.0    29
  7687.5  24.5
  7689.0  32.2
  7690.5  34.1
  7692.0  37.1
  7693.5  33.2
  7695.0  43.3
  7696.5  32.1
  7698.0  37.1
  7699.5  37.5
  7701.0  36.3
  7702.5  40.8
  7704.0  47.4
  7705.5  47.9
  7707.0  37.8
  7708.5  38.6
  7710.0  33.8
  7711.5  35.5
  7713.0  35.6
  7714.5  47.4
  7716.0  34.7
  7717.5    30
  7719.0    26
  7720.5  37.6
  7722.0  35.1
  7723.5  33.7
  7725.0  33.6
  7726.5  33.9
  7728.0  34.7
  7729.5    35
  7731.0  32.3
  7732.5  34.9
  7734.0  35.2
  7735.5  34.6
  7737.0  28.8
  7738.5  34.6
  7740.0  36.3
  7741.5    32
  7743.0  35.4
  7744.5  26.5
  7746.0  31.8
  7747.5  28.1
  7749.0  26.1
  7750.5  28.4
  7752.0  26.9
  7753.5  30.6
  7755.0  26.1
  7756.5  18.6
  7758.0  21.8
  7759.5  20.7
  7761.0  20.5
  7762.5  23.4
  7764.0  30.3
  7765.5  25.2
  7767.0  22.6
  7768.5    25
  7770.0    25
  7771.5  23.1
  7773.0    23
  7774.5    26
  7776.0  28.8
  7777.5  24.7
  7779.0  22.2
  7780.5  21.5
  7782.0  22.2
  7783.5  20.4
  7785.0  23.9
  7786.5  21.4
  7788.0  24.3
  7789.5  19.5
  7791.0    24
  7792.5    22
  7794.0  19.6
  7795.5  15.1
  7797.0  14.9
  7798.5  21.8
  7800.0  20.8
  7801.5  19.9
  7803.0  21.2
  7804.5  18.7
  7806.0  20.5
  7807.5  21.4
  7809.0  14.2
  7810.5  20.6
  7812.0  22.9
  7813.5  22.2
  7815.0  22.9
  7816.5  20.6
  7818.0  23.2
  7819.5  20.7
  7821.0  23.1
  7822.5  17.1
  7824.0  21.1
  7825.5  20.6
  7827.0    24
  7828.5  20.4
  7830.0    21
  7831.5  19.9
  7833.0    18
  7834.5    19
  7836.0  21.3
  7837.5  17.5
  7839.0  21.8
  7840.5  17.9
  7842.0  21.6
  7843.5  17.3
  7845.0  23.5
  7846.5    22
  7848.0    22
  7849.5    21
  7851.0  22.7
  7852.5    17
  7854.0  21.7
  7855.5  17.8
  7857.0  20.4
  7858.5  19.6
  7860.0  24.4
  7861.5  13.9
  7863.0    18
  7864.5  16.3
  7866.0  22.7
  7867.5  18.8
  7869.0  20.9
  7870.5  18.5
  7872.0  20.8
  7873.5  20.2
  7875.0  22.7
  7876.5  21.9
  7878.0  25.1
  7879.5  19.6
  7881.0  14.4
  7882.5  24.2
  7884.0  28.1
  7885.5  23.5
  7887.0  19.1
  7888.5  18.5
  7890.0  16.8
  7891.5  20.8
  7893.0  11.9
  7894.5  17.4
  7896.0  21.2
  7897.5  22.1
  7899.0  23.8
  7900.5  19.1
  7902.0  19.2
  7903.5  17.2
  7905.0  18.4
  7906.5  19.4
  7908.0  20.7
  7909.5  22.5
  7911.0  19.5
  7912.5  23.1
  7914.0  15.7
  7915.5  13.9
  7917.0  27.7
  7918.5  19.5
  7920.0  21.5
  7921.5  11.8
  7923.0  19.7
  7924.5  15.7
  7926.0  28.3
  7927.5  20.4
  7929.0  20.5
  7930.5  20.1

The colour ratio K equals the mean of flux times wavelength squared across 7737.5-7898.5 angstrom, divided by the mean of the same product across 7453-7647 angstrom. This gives 1.12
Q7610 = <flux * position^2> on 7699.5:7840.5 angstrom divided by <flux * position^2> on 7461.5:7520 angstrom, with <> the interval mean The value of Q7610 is 1.36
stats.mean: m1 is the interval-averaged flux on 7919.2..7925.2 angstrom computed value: 17.2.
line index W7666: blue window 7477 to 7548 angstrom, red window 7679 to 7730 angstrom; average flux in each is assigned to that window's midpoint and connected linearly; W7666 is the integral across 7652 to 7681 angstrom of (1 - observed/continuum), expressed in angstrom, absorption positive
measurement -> 5.0 angstrom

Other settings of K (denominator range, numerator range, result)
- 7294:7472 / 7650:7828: 1.33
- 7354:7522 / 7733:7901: 1.15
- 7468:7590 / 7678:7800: 1.48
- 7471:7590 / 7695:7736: 1.82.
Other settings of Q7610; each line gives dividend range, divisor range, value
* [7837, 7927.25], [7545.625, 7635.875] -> 1.03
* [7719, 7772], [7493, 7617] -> 1.45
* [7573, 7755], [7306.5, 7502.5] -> 1.34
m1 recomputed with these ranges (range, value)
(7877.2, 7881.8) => 19.8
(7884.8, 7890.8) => 19.5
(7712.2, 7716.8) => 39.1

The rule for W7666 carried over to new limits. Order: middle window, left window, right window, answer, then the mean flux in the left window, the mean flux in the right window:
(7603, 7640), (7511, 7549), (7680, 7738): 8.9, 21.9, 34.9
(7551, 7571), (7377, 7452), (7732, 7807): 2.5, 21.9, 24.9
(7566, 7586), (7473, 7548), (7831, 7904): 1.1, 21.2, 20.1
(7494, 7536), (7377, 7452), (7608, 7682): 2.4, 21.9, 23.6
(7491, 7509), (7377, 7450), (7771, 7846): 1.1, 21.9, 21.1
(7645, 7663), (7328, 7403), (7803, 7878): -2.9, 22.2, 20.4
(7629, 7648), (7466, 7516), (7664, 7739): 5.8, 20.8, 33.4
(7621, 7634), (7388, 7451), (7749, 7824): 1.8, 21.9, 22.3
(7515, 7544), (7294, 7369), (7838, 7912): 1.0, 24.6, 20.2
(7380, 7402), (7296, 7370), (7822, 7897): 2.4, 24.5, 20.1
